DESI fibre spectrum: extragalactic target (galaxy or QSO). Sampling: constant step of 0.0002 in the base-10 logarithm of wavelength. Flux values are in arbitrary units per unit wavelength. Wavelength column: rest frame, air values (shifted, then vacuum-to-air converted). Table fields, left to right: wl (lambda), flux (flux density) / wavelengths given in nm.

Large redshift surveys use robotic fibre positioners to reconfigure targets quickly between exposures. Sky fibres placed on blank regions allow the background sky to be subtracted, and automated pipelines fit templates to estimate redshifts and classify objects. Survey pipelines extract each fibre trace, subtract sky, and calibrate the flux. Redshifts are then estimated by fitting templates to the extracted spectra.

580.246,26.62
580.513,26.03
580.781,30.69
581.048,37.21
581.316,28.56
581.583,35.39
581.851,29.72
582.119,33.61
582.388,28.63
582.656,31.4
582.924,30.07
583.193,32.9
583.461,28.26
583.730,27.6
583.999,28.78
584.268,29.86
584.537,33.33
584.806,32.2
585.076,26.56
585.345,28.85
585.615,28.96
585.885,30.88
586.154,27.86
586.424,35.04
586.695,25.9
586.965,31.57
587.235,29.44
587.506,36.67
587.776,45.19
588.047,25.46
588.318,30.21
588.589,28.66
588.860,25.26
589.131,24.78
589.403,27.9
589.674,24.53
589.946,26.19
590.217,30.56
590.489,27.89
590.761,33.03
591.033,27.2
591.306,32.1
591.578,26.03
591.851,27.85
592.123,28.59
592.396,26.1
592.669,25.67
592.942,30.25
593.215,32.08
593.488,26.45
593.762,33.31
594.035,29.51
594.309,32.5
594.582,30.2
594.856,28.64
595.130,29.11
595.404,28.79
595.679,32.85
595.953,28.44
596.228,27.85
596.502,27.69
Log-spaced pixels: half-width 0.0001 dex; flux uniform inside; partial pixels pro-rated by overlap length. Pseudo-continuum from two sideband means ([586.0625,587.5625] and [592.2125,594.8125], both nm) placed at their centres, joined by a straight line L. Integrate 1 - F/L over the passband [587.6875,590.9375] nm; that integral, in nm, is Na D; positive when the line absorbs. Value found 0.16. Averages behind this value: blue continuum 30.9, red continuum 29.5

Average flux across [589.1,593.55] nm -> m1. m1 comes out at 28.2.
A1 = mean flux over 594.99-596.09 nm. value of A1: 29.8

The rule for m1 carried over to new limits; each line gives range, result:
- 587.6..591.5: 29.2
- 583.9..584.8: 31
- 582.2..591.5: 29.8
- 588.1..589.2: 27.2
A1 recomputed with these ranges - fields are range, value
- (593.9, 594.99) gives 30.2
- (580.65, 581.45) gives 32.2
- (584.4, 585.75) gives 30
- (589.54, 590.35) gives 27.1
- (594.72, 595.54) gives 28.9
